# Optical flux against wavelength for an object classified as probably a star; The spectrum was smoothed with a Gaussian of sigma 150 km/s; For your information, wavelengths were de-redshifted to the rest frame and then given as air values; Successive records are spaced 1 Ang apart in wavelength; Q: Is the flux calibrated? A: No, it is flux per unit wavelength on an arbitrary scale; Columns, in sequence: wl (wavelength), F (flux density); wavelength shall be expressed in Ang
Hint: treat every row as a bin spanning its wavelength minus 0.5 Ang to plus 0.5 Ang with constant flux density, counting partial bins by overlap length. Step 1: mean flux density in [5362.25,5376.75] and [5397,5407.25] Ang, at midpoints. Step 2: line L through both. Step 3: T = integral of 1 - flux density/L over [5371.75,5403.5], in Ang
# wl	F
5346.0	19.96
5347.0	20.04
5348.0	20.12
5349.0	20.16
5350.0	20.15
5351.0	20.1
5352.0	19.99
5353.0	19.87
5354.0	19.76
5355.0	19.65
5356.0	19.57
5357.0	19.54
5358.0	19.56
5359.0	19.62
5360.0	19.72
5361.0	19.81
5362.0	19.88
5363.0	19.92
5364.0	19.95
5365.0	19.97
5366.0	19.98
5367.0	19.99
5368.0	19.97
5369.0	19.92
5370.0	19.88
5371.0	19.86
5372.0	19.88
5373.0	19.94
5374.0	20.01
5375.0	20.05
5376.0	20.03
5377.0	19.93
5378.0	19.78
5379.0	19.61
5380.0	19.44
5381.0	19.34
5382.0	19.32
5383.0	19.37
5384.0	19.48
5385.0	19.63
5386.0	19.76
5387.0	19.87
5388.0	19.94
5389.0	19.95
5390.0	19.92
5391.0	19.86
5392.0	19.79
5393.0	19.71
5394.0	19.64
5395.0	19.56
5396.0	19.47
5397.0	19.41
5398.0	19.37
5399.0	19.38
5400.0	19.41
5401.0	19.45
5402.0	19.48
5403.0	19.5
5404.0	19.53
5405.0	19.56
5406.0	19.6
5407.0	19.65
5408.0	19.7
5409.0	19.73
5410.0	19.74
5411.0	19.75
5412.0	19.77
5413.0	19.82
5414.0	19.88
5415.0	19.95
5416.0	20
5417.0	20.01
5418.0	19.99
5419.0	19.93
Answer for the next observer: 0.0 Ang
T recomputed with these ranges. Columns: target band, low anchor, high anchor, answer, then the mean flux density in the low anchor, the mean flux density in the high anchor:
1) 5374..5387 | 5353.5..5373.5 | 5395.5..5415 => 0.04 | 19.8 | 19.6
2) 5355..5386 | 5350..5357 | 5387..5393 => 0.13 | 19.8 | 19.9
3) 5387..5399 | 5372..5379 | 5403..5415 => 0.07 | 19.9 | 19.7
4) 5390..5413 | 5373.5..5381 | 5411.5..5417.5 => 0.31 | 19.8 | 19.9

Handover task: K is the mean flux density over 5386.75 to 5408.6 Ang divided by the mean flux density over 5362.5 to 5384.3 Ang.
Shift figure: 0.99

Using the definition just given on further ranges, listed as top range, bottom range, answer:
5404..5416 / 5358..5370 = 0.99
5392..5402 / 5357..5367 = 0.98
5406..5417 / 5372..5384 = 1.00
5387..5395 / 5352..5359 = 1.01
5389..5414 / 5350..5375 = 0.99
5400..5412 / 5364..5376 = 0.98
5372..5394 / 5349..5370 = 0.99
